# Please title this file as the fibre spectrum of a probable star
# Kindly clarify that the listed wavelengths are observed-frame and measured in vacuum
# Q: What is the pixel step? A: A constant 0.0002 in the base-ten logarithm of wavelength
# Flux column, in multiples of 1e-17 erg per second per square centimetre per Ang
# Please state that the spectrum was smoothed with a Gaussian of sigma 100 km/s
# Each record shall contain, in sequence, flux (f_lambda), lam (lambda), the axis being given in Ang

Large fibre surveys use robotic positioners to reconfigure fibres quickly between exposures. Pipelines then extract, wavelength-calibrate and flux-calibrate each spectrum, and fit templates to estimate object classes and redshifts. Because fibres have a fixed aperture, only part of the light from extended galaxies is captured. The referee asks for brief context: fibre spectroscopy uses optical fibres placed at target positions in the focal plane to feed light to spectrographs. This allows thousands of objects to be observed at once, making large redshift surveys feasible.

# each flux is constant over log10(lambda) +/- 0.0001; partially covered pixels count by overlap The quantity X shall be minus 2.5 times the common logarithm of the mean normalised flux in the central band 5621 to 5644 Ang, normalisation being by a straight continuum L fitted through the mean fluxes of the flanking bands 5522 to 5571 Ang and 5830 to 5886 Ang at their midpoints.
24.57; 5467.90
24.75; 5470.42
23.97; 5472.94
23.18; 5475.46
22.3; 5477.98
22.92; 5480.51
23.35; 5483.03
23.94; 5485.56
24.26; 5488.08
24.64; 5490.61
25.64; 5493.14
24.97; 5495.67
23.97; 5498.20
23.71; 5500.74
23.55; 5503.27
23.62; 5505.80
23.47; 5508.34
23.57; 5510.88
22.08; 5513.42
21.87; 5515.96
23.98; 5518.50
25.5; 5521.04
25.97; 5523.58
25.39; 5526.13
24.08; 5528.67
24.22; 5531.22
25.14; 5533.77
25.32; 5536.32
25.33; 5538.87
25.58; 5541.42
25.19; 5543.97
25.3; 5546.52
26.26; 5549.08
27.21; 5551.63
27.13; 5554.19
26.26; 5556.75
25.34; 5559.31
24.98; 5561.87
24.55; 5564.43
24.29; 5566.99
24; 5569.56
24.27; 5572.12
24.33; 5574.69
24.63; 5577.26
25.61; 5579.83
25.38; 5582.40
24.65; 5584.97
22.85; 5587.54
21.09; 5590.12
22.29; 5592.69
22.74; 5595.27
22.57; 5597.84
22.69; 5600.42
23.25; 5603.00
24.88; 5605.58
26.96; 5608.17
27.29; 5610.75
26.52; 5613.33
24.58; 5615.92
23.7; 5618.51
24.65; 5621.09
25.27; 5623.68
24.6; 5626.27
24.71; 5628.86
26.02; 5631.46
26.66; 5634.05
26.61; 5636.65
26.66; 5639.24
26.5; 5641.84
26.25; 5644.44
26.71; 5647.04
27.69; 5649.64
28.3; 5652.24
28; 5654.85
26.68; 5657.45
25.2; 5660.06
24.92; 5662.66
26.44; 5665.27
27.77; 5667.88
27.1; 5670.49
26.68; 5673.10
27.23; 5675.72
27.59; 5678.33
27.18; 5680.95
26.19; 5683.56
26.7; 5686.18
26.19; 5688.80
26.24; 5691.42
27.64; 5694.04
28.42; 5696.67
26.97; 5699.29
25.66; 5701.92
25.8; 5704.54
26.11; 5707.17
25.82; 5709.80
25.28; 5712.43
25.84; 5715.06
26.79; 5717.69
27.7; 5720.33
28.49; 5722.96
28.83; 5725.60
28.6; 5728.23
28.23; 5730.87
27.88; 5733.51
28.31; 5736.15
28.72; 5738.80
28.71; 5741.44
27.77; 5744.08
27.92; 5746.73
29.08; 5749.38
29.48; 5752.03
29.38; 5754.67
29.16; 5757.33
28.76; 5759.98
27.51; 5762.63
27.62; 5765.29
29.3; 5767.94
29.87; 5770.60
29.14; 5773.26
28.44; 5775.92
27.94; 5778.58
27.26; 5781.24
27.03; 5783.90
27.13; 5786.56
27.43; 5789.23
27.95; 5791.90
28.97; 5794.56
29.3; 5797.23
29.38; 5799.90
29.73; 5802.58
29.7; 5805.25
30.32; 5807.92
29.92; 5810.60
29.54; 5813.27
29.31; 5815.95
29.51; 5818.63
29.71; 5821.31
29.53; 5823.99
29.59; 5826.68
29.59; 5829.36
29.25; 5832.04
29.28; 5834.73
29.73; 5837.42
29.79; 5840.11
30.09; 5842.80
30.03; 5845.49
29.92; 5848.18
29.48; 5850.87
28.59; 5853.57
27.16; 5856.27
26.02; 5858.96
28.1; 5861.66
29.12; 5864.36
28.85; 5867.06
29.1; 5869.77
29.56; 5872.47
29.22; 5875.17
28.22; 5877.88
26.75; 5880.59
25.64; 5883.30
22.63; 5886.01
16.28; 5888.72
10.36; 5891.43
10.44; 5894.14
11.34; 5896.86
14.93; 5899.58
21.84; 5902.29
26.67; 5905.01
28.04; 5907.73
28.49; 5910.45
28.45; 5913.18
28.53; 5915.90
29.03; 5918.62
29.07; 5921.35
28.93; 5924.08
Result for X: 0.02 mag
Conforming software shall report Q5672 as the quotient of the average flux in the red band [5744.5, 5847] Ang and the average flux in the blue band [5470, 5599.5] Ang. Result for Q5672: 1.19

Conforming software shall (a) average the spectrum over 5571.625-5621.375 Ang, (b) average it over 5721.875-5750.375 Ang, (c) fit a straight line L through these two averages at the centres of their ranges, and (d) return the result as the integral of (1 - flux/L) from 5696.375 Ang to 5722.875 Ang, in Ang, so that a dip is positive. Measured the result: 1.11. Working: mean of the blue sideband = 24.2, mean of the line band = 26.5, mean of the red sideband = 28.4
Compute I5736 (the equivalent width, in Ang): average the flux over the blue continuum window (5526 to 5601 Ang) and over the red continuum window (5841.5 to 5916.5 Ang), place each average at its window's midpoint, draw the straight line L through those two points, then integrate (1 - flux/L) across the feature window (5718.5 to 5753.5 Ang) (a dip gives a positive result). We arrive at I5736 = -5.0 Ang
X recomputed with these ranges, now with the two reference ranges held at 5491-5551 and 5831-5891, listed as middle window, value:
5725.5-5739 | -0.08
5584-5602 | 0.11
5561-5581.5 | 0.02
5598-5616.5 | 0.01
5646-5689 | -0.04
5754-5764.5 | -0.08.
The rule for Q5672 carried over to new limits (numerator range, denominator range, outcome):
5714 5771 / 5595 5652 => 1.11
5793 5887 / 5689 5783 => 1.04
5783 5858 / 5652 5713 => 1.09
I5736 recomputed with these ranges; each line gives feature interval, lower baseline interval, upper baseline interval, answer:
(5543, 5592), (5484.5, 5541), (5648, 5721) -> 0.4 Ang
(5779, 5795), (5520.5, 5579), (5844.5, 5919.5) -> -1.6 Ang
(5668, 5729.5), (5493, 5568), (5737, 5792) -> 1.0 Ang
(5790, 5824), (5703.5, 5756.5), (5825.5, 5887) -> -1.4 Ang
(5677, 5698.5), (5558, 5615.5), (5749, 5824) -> -0.3 Ang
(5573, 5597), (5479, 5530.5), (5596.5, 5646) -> 1.1 Ang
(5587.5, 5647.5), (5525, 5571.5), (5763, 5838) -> 3.3 Ang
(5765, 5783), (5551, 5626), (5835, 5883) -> -0.7 Ang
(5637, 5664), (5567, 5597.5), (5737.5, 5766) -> -1.0 Ang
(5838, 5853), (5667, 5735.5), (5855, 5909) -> -3.5 Ang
